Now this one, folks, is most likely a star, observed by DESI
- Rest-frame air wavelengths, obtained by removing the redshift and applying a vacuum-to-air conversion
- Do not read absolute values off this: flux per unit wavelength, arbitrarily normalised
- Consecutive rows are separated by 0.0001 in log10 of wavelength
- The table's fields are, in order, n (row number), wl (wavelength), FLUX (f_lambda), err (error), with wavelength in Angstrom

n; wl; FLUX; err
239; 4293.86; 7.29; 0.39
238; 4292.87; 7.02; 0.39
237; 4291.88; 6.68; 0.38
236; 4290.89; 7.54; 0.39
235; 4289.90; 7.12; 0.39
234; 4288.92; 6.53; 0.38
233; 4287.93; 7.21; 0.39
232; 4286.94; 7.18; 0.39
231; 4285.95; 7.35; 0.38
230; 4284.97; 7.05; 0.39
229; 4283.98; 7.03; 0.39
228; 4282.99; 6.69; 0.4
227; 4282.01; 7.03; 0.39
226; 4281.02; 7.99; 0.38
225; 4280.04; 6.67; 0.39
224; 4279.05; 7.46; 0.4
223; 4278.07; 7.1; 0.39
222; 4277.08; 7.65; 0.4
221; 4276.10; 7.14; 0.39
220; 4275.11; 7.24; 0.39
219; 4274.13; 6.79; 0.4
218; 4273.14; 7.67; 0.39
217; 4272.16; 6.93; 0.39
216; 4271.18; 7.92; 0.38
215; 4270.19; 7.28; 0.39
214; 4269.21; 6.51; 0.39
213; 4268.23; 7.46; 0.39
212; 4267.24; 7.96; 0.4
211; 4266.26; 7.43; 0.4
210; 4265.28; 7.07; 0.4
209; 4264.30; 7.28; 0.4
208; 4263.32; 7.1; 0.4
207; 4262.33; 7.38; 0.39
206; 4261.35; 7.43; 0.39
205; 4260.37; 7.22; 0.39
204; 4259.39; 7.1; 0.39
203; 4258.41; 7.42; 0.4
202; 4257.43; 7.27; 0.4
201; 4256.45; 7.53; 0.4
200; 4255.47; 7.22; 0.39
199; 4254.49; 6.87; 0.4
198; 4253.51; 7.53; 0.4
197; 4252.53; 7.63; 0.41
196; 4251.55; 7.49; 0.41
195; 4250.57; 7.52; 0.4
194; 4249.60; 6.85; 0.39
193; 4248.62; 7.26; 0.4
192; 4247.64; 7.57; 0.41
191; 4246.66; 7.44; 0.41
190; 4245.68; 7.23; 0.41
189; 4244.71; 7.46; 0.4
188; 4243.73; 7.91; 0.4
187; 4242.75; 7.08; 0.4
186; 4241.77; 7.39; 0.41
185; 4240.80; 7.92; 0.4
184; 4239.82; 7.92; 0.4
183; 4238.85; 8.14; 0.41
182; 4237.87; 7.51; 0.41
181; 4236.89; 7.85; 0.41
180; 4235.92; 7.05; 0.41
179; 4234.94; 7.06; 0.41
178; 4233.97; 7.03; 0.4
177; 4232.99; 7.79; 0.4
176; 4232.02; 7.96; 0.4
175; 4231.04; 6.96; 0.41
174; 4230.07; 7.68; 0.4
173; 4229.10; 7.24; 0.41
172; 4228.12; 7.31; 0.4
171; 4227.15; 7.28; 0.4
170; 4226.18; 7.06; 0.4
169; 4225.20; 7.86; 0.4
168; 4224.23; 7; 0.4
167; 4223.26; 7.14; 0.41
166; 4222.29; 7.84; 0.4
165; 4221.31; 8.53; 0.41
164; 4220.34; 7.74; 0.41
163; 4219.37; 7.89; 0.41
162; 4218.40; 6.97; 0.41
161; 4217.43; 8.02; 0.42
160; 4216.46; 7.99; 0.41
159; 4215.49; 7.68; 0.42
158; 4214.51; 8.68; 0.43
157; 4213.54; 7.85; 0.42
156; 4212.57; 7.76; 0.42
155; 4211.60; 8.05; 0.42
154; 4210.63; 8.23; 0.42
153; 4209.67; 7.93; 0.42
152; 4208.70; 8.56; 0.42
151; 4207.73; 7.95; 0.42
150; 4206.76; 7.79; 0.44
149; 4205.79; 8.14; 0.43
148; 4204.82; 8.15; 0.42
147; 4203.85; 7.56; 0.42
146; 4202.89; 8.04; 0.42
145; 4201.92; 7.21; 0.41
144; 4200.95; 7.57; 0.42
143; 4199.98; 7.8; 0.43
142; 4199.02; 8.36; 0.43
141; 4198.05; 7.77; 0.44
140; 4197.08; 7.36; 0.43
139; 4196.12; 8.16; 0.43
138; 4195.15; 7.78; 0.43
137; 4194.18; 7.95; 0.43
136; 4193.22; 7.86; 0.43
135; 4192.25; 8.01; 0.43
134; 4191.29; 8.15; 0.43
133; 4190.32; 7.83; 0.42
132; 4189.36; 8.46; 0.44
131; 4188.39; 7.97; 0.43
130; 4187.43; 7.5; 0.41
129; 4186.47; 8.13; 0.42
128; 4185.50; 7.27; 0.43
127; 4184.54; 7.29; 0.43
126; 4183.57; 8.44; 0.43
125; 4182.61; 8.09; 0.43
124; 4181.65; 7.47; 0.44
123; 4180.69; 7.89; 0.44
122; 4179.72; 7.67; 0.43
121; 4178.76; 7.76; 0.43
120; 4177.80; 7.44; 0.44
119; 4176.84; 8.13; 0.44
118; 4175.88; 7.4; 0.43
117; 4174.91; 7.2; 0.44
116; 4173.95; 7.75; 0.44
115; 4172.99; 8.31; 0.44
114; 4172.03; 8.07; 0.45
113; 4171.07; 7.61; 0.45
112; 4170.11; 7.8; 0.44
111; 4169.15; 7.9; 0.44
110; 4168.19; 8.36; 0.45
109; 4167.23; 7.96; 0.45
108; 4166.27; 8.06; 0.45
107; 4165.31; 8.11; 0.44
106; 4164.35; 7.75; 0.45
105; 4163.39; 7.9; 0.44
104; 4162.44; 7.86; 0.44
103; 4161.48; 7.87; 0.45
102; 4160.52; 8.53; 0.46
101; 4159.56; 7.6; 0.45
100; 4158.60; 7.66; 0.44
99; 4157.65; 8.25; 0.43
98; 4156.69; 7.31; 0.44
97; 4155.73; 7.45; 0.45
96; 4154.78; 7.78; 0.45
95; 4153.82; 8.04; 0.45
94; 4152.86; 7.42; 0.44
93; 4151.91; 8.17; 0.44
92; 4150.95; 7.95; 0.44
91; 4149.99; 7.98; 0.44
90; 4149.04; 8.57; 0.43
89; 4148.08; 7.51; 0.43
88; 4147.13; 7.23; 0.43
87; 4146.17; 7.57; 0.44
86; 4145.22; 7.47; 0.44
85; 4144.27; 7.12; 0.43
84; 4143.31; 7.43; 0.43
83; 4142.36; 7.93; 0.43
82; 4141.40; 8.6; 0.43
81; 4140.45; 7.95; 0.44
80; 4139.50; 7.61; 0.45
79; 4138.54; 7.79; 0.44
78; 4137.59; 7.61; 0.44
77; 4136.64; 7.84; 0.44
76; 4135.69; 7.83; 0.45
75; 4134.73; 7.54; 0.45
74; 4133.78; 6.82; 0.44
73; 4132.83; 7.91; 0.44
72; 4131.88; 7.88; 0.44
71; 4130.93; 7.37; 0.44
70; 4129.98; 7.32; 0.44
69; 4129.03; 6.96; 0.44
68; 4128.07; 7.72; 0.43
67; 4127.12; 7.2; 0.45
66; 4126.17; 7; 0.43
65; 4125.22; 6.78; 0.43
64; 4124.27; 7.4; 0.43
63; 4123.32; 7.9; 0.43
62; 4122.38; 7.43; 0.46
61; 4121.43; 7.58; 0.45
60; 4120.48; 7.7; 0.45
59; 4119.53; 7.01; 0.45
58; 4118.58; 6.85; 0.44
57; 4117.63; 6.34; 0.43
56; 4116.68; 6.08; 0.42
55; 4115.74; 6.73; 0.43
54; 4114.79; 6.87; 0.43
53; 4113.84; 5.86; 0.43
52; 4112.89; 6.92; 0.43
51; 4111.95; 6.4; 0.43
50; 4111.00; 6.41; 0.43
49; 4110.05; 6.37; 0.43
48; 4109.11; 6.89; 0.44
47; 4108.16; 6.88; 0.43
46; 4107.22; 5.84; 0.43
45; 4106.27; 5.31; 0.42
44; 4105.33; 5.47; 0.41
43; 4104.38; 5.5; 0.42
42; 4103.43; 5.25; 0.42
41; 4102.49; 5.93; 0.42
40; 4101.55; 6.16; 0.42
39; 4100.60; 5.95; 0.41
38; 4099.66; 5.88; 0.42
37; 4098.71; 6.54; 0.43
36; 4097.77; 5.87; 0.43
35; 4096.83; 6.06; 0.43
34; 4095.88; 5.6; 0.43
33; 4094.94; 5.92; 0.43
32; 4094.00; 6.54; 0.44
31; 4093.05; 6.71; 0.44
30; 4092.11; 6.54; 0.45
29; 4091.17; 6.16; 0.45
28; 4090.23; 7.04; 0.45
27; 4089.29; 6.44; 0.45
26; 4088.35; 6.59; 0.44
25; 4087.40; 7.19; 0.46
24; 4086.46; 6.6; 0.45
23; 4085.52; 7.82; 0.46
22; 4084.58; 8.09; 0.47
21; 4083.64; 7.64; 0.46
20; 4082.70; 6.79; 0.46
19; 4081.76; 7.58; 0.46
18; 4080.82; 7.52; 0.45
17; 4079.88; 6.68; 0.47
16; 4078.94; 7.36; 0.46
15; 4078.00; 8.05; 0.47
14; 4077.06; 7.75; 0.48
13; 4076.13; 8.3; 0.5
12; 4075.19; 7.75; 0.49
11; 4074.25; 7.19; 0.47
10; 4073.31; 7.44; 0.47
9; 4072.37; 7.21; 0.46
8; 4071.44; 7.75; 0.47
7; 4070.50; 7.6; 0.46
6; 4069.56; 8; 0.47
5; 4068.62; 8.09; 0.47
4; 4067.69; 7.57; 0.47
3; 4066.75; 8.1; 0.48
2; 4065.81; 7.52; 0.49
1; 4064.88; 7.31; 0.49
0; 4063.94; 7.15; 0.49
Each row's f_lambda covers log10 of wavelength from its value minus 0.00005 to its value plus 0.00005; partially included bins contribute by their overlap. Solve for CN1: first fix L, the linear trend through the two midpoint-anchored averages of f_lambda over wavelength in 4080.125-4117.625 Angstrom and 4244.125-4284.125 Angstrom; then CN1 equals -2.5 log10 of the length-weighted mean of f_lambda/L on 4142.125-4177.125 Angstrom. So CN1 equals -0.16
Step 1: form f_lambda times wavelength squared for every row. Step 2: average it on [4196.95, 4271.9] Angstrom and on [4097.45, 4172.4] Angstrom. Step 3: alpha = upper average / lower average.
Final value 1.09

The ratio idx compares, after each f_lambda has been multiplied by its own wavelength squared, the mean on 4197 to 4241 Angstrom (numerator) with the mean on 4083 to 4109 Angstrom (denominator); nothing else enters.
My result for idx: 1.29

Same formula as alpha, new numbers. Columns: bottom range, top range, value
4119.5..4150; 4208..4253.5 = 1.05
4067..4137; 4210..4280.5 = 1.15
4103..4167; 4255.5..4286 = 1.06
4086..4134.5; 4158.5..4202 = 1.23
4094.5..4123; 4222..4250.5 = 1.25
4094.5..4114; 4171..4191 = 1.34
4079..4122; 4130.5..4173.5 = 1.22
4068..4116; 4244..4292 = 1.17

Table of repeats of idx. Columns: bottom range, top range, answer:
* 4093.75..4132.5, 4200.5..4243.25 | 1.23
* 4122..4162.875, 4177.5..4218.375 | 1.06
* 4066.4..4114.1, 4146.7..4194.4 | 1.20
